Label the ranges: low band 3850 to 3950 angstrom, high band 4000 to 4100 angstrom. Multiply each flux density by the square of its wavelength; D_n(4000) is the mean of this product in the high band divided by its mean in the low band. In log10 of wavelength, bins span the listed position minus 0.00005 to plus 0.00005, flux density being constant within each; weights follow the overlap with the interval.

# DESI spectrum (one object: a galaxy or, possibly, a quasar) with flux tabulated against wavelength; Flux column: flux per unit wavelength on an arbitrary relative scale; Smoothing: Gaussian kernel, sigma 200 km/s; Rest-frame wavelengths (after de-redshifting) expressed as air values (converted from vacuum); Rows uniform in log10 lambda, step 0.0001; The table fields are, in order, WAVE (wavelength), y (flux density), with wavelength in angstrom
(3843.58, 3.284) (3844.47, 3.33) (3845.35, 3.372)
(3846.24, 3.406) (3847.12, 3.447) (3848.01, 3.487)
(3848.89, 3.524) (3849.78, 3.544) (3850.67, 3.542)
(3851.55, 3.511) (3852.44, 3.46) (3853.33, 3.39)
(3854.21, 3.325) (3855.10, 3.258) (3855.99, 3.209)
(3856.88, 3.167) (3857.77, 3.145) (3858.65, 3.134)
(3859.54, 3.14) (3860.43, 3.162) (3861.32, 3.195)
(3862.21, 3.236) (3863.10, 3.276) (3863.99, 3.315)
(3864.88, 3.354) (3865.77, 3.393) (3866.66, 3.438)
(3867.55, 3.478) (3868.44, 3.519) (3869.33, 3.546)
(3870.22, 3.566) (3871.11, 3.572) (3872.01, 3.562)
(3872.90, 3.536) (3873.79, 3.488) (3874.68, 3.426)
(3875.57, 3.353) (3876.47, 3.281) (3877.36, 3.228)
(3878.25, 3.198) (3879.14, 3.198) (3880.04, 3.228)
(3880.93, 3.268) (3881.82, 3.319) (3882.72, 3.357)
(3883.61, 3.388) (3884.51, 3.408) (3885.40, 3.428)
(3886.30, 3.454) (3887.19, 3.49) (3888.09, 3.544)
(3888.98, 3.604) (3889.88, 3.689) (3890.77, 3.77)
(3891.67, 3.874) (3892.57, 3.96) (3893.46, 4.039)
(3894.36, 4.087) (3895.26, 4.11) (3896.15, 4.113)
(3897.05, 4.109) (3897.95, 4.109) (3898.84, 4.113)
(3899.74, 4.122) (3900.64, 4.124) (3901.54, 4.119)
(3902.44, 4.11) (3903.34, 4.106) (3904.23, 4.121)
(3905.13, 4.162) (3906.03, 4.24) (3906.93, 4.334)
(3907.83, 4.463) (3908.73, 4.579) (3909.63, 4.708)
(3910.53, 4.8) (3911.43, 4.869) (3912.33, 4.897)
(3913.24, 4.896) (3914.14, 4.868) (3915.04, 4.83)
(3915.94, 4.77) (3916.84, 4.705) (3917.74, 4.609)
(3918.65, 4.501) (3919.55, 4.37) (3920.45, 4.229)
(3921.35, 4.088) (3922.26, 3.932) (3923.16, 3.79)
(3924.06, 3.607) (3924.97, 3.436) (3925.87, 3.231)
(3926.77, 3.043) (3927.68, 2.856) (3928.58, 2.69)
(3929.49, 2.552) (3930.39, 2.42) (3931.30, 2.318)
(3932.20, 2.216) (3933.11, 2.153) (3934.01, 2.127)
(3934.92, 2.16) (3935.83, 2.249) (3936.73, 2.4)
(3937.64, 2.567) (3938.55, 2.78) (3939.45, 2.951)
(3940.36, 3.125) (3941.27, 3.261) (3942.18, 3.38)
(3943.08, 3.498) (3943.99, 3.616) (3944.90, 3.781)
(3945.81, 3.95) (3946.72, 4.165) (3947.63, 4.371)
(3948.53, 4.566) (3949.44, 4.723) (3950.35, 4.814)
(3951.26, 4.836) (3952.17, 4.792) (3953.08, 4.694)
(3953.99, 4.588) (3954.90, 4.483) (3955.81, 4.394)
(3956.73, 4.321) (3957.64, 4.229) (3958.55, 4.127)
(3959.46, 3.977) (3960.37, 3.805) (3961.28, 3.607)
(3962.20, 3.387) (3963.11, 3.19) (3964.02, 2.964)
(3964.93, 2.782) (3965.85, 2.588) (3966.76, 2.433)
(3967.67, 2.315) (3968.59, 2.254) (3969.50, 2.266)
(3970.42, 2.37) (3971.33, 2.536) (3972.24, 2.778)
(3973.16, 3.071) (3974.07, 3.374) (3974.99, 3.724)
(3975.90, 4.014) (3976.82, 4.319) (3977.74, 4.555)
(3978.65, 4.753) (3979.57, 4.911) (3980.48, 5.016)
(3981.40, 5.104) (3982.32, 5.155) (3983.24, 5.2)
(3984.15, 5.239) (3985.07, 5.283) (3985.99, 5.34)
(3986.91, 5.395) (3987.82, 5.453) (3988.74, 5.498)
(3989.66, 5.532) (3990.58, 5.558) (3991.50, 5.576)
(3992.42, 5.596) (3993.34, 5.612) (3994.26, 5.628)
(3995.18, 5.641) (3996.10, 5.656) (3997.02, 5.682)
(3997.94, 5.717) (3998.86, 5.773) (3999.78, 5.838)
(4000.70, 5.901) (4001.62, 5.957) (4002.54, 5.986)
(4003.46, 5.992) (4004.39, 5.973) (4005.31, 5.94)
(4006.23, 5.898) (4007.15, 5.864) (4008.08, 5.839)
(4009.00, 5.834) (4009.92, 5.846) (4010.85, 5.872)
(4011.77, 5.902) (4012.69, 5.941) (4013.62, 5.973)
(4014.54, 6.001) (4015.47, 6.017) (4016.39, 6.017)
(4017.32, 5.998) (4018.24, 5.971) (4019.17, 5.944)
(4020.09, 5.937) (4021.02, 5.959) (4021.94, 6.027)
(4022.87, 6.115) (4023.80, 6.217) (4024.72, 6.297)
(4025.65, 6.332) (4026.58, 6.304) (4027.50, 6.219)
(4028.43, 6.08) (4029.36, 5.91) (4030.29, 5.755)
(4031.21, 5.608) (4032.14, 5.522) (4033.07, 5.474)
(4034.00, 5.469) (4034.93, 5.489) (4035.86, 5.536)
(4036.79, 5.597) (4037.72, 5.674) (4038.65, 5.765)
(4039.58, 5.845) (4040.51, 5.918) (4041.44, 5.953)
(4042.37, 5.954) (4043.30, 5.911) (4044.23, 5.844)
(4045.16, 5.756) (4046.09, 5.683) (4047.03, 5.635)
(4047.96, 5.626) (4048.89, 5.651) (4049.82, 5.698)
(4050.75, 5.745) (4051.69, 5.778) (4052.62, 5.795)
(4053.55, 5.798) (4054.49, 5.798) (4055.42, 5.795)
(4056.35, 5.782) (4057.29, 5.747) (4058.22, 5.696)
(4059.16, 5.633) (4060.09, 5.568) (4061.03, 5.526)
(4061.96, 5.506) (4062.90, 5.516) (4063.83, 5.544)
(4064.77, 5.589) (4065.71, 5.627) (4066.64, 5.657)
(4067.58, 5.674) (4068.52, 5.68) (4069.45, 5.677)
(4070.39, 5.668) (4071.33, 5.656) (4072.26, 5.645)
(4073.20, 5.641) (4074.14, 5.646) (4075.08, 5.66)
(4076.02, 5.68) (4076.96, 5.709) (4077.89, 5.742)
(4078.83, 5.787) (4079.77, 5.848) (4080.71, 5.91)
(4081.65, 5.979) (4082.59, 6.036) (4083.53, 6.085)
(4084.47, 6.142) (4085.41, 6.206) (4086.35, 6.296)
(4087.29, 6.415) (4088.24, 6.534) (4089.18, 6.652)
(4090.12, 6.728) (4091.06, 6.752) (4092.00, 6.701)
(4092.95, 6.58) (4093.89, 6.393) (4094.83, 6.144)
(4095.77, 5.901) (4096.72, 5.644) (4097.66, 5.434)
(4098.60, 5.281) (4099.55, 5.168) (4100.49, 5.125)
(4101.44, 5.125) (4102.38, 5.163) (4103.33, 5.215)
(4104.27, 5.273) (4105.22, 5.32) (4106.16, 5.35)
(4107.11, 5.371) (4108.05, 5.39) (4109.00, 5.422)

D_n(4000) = 1.75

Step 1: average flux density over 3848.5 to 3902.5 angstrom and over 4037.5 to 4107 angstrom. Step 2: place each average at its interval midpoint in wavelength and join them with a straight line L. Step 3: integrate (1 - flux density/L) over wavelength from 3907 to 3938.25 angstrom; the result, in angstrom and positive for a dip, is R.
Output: 3.05 angstrom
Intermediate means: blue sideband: 3.53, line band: 3.65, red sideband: 5.79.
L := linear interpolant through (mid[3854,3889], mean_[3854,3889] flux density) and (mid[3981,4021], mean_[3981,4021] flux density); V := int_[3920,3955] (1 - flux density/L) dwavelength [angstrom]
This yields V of 8.7 angstrom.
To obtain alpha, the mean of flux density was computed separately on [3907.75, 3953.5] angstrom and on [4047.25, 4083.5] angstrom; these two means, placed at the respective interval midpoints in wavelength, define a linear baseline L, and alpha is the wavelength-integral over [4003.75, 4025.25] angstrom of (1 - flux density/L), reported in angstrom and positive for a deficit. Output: -4.4 angstrom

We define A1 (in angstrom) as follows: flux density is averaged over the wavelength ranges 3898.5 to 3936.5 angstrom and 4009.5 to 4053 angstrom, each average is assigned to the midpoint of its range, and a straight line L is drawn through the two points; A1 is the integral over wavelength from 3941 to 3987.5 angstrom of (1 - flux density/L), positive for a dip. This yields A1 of 6.8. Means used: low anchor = 3.81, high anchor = 5.86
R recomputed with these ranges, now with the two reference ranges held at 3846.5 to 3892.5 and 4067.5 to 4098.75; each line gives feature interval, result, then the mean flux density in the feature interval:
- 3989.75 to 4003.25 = -2.12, 5.72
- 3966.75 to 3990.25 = 2.76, 4.19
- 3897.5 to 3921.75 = -3.40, 4.44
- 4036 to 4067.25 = -0.56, 5.71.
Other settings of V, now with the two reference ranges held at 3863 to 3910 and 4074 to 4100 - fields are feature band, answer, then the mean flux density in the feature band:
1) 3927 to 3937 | 4.4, 2.39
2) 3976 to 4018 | -4.8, 5.58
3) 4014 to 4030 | -2.4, 6.07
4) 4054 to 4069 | 0.3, 5.65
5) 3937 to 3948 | 2.4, 3.43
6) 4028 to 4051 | -1.0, 5.72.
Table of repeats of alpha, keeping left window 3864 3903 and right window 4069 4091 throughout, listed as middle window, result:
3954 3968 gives 3.1 angstrom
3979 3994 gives -1.5 angstrom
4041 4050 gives -0.3 angstrom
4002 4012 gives -1.6 angstrom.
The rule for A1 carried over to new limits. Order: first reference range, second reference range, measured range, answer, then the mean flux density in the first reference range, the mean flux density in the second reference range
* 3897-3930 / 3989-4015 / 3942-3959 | 1.9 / 4.13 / 5.8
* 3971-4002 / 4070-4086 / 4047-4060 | -0.3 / 5.02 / 5.83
